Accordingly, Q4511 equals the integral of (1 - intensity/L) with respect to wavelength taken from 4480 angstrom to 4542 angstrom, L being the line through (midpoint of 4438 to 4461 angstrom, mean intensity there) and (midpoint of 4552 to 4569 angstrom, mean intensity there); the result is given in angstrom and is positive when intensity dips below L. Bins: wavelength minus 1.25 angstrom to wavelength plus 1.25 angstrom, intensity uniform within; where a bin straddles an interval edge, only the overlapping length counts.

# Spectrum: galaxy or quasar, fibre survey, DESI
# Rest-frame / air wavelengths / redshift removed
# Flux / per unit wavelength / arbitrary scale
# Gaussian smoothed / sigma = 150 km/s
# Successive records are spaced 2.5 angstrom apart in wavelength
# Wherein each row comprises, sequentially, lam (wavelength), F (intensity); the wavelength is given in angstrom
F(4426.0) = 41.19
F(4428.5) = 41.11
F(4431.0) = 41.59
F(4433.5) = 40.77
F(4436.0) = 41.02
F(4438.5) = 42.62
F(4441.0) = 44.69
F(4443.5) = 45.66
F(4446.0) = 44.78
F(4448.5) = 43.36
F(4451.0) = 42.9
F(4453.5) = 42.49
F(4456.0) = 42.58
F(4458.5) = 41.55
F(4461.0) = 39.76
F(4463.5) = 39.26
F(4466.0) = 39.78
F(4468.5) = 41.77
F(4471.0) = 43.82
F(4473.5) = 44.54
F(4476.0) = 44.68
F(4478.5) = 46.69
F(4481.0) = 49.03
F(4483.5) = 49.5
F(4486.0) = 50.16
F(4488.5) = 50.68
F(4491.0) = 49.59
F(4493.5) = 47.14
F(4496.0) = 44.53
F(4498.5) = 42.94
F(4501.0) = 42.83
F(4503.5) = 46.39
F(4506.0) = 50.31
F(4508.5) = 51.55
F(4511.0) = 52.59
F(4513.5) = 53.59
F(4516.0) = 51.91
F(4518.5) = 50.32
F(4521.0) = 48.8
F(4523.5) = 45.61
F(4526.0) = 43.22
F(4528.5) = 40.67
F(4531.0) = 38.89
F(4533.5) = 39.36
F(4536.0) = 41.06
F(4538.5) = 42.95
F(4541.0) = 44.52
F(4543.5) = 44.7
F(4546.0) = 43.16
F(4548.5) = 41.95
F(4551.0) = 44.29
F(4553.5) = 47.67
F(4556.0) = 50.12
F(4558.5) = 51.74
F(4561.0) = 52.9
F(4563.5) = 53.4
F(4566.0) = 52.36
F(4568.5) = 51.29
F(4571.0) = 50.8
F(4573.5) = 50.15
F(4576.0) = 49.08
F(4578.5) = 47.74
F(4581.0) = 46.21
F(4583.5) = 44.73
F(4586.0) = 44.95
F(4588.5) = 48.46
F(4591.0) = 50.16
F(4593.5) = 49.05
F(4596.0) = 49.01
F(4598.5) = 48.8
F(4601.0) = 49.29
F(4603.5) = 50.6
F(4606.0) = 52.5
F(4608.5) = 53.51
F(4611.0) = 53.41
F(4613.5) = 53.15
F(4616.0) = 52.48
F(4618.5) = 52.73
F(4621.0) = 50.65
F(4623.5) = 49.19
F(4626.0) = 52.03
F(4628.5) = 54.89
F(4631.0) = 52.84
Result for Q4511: 1.1 angstrom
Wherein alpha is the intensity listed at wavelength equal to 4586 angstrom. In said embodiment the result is 44.95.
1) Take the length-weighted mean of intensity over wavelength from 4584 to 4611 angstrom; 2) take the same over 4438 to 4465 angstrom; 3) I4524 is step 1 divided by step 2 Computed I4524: 1.16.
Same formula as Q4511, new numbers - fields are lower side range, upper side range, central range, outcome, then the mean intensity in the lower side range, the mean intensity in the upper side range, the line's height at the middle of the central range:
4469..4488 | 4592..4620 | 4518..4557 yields 3.9 angstrom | 46.9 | 51.3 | 48.9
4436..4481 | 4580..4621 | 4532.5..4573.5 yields 0.5 angstrom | 43.1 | 50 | 47.7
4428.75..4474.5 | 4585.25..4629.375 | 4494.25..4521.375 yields -1.9 angstrom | 42.3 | 50.9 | 45.4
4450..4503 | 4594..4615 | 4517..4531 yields 0.5 angstrom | 44.6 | 51.2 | 47.1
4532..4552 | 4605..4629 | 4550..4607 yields -2.5 angstrom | 42.7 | 52.4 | 47.4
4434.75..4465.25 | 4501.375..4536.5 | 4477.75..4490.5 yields -1.3 angstrom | 42.5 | 46.8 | 44.6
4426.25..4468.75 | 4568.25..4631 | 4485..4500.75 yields -0.9 angstrom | 42.1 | 50.2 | 44.5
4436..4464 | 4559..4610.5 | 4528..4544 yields 1.9 angstrom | 42.7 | 49.8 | 47.3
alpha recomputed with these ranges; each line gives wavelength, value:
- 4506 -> 50.31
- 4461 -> 39.76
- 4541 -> 44.52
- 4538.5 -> 42.95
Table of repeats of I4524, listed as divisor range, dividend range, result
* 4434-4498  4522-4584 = 1.04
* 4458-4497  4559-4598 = 1.09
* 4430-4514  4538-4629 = 1.09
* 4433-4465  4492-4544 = 1.08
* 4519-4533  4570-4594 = 1.10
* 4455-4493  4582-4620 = 1.12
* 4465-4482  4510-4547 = 1.02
